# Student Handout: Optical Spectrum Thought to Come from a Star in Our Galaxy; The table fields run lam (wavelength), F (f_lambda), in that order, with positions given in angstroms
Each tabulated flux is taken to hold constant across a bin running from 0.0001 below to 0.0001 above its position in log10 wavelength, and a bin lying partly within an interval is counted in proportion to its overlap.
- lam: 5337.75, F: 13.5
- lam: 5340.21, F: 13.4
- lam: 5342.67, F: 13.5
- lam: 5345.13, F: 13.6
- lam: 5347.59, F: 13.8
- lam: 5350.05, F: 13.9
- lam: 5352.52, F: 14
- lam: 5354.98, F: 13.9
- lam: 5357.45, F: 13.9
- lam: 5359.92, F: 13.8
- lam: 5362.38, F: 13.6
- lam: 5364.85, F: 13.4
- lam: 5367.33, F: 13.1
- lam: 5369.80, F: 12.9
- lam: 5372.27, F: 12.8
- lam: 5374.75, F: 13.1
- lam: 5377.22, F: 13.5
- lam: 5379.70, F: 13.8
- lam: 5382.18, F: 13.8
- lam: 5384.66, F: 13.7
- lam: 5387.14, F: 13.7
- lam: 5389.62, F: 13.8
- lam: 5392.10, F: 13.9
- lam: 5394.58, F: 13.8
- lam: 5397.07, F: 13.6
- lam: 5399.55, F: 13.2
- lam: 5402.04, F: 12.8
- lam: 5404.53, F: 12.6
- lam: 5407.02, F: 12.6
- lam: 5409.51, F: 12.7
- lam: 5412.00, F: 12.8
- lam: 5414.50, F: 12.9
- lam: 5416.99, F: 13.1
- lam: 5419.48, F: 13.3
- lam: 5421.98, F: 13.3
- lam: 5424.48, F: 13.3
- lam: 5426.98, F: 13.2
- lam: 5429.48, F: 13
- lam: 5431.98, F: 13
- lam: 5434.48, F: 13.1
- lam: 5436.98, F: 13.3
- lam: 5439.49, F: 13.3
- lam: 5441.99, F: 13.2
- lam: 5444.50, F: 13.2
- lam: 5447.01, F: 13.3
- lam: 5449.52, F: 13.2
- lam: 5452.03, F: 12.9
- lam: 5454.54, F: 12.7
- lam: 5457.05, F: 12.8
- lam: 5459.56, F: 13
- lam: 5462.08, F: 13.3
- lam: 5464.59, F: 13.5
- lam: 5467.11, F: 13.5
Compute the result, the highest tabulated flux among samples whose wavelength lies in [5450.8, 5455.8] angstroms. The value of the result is 12.9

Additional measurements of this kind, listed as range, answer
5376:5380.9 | 13.8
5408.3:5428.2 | 13.3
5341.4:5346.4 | 13.6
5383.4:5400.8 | 13.9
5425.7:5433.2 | 13.2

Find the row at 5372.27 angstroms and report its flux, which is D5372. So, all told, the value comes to 12.8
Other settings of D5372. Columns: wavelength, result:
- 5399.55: 13.2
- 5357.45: 13.9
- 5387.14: 13.7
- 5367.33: 13.1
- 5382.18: 13.8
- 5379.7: 13.8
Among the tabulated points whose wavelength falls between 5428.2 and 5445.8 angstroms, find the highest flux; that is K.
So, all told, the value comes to 13.3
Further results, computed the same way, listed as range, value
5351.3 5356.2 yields 14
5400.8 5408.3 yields 12.8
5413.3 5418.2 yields 13.1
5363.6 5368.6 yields 13.4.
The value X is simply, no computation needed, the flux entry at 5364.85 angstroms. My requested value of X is 13.4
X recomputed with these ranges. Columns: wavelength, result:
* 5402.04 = 12.8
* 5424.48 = 13.3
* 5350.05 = 13.9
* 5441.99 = 13.2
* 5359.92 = 13.8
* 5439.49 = 13.3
